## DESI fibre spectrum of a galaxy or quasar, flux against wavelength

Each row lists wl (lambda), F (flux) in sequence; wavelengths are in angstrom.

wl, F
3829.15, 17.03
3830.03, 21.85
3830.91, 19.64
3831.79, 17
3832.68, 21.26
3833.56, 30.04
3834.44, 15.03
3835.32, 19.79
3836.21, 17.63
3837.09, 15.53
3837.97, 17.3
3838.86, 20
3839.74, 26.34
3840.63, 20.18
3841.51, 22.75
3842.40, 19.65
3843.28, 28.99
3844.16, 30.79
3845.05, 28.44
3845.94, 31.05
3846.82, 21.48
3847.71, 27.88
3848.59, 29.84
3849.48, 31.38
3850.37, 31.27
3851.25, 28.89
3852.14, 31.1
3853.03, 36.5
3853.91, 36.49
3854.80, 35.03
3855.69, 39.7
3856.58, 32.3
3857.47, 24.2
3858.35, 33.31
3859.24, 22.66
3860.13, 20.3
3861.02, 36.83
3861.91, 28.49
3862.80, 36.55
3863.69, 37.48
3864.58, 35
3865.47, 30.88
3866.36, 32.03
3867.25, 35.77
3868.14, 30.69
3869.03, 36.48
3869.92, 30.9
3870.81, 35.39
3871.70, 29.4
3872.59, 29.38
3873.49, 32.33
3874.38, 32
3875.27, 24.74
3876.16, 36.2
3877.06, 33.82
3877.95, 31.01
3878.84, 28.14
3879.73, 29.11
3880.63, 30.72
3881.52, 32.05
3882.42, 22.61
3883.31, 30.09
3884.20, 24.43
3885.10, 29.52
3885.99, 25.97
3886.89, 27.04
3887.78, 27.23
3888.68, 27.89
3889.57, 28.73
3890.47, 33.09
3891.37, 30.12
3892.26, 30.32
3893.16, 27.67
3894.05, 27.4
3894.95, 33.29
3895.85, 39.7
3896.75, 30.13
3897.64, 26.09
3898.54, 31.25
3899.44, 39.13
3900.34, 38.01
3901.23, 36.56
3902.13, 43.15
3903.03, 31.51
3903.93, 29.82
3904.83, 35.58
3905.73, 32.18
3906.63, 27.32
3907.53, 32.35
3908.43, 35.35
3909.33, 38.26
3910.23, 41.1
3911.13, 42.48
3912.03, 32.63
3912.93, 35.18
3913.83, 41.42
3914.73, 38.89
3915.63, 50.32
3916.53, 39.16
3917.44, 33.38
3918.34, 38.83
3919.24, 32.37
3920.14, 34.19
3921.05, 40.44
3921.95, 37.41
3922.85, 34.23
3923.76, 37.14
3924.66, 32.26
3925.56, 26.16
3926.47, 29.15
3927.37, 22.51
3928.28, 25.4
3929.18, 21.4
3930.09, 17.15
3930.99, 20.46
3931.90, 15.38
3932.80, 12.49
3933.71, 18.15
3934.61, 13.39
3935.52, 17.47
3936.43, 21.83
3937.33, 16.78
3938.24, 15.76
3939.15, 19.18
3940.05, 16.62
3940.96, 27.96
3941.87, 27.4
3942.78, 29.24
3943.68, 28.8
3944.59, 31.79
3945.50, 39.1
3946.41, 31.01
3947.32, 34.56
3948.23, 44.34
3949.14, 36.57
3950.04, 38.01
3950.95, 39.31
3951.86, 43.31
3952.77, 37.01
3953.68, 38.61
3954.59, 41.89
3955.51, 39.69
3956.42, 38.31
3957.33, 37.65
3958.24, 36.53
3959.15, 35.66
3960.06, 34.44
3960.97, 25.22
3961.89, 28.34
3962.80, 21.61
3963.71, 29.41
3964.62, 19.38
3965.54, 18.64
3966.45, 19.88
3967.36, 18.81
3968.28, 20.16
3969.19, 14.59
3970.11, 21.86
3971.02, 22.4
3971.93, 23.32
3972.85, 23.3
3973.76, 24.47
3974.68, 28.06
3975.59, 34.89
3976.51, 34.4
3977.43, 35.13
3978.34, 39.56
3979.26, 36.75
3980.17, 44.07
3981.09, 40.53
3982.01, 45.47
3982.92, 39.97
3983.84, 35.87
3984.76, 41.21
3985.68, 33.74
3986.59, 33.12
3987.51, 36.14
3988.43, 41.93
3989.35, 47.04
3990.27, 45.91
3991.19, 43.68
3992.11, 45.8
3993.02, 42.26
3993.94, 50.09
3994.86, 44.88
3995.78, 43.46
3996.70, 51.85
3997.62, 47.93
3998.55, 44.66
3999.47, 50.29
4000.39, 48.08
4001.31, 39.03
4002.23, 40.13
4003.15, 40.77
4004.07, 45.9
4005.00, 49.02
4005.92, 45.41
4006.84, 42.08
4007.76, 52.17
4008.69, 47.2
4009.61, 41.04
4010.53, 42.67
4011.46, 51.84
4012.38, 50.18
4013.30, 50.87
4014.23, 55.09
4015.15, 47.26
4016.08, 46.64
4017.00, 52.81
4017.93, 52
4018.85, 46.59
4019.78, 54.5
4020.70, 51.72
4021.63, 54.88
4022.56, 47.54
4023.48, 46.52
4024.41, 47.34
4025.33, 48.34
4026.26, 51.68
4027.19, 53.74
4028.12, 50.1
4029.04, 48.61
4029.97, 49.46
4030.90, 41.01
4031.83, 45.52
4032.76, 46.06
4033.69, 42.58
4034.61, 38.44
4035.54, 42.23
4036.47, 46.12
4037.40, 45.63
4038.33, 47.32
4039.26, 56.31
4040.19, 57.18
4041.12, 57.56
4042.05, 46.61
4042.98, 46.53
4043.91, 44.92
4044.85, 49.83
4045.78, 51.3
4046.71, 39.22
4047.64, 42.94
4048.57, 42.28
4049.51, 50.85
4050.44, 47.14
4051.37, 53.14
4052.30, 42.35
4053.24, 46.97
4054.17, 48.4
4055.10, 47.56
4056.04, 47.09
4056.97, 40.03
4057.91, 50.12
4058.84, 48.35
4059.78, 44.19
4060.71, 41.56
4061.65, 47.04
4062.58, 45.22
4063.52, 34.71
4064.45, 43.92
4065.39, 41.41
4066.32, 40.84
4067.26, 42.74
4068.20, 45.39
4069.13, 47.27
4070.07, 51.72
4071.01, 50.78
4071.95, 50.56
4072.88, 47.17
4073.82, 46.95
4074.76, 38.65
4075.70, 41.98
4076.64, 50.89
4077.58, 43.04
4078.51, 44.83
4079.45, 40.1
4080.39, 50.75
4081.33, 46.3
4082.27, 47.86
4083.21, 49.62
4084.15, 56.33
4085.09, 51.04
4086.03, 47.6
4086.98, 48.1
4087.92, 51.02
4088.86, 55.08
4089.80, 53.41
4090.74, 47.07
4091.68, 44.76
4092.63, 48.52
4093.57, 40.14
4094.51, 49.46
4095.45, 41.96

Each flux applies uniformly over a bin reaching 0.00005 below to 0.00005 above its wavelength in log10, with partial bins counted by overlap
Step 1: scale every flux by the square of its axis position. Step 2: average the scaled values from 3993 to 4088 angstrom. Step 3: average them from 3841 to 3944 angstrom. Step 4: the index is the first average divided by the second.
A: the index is 1.68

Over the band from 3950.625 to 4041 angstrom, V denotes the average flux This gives 41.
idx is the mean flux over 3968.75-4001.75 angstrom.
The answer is 38.2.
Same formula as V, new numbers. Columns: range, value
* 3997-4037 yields 47.4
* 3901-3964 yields 31.5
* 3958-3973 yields 24.2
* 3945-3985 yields 32.5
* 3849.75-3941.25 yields 30.6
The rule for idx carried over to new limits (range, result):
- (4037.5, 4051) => 48.5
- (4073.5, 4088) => 47.1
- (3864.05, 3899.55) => 30.6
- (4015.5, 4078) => 47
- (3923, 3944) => 22.4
